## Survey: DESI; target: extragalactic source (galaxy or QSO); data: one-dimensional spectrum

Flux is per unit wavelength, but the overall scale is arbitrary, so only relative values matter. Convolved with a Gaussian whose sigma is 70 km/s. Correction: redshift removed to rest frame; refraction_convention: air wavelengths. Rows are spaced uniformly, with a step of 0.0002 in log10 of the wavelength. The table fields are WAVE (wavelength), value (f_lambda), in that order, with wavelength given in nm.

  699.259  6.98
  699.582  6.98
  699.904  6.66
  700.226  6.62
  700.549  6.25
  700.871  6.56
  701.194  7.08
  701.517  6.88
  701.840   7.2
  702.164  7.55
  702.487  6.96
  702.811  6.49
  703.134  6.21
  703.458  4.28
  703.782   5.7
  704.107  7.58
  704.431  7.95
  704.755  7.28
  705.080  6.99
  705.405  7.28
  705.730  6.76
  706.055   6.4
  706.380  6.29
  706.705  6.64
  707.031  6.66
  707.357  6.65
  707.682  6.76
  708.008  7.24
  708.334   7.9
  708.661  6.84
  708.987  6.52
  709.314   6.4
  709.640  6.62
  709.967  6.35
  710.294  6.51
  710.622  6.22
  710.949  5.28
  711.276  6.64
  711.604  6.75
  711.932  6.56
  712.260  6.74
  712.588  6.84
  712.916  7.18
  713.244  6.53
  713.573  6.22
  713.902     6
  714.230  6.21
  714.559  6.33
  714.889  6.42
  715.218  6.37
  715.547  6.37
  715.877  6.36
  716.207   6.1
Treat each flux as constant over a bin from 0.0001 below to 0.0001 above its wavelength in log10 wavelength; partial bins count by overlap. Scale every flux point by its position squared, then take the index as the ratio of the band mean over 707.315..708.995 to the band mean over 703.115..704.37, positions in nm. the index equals 1.2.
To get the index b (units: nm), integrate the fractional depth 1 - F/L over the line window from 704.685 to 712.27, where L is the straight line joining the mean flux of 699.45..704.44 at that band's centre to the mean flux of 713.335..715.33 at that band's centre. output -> -0.26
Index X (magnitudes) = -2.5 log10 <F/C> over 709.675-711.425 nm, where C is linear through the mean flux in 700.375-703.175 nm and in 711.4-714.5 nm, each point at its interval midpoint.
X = 0.06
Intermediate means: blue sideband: 6.82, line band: 6.23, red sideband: 6.55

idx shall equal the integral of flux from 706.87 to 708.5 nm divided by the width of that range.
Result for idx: 7.04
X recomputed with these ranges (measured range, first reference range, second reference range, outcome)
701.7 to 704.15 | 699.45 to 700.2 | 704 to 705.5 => 0.12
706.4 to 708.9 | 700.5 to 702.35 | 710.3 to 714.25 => -0.04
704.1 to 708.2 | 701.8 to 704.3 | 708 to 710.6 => -0.05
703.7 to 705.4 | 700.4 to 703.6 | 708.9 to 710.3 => -0.10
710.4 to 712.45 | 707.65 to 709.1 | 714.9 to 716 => 0.07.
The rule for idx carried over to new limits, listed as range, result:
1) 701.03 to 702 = 7.05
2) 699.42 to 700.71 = 6.63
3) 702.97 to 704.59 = 6.34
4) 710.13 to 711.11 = 6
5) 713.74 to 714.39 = 6.11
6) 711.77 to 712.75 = 6.71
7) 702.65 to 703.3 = 6.34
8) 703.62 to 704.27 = 6.64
